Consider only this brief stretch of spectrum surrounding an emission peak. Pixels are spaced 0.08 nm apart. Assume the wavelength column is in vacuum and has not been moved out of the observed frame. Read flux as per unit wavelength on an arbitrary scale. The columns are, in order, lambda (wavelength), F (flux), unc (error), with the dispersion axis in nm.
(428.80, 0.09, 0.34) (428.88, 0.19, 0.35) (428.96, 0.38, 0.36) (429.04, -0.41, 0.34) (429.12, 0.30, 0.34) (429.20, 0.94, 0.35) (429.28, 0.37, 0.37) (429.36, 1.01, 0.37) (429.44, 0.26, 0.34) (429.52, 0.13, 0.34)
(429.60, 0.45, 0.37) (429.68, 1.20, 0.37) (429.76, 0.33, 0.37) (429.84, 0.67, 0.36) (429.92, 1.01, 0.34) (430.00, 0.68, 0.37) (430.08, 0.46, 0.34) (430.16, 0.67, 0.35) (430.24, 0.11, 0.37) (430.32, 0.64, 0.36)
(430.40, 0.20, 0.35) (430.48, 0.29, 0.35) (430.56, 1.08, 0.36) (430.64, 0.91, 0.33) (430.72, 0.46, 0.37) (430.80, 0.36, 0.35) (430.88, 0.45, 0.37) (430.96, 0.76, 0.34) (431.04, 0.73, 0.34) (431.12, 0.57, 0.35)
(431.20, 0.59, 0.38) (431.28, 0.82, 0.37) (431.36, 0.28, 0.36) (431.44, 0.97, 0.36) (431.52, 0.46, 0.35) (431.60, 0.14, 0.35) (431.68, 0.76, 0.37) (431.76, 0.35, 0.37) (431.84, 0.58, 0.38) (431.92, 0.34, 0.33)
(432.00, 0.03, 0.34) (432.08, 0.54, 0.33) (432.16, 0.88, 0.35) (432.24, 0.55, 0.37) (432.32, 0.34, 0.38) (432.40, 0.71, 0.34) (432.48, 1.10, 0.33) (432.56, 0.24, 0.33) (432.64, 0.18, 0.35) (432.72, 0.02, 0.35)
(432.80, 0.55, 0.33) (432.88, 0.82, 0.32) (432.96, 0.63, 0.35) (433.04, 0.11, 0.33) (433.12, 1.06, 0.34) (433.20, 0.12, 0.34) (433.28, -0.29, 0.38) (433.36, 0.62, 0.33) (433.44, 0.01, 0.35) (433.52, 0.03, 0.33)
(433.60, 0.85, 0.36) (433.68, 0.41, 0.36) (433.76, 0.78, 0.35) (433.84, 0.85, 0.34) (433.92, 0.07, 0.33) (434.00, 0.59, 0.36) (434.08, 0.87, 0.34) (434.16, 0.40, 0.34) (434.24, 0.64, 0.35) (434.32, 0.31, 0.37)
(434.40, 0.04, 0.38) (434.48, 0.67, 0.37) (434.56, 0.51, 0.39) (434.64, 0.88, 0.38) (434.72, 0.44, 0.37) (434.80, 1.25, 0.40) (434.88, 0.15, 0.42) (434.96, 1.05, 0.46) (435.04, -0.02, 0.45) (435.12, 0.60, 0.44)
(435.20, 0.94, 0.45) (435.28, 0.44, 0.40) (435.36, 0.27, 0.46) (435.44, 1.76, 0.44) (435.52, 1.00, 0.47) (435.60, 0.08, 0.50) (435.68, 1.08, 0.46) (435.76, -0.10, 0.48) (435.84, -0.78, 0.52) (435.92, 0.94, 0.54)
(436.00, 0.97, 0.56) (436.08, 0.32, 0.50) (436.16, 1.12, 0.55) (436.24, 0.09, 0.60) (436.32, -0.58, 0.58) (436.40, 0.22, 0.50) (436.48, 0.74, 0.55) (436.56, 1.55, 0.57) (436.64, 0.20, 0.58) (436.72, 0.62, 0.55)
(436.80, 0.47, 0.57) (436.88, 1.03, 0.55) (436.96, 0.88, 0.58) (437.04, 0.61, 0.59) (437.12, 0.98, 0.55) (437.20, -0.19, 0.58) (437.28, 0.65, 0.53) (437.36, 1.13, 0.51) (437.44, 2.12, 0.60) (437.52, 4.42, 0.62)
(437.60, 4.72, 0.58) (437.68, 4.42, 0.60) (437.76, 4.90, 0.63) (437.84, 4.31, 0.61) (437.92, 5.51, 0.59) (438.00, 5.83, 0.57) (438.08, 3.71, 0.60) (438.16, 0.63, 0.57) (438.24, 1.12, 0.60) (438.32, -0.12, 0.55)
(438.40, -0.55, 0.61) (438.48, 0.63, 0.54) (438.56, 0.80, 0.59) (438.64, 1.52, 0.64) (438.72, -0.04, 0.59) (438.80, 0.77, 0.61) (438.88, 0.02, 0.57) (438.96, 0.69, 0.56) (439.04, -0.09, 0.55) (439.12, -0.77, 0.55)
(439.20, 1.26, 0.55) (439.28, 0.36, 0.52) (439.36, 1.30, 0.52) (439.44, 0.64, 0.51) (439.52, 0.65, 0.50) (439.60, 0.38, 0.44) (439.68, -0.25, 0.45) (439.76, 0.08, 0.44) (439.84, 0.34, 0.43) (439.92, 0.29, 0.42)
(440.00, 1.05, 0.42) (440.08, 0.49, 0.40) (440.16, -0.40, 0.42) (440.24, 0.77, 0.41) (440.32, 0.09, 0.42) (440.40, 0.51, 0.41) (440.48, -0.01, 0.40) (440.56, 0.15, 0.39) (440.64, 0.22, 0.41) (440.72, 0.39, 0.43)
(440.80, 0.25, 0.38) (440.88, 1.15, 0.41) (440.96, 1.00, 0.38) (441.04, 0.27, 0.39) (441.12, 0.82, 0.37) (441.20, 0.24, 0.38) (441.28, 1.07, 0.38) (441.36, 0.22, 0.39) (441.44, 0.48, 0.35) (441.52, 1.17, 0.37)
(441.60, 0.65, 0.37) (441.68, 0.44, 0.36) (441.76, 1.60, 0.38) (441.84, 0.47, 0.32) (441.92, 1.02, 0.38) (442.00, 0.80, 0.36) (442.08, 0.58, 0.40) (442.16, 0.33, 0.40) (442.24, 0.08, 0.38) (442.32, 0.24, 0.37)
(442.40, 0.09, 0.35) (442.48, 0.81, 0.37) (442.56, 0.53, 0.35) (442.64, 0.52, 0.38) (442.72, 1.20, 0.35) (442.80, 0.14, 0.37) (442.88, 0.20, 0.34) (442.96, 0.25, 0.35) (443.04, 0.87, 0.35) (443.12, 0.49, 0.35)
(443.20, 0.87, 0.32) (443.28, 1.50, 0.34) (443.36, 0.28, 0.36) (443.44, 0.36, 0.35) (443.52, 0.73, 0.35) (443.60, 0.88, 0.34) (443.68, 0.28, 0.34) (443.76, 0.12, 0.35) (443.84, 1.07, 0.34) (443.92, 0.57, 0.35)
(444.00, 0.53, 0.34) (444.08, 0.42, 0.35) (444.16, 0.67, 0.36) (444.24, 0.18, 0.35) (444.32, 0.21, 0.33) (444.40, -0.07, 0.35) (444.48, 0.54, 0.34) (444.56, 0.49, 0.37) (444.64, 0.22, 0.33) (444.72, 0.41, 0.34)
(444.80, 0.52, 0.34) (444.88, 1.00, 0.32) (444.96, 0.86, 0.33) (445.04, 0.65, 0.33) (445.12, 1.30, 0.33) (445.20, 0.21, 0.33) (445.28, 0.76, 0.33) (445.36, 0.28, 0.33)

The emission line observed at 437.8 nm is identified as [O II] 3727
